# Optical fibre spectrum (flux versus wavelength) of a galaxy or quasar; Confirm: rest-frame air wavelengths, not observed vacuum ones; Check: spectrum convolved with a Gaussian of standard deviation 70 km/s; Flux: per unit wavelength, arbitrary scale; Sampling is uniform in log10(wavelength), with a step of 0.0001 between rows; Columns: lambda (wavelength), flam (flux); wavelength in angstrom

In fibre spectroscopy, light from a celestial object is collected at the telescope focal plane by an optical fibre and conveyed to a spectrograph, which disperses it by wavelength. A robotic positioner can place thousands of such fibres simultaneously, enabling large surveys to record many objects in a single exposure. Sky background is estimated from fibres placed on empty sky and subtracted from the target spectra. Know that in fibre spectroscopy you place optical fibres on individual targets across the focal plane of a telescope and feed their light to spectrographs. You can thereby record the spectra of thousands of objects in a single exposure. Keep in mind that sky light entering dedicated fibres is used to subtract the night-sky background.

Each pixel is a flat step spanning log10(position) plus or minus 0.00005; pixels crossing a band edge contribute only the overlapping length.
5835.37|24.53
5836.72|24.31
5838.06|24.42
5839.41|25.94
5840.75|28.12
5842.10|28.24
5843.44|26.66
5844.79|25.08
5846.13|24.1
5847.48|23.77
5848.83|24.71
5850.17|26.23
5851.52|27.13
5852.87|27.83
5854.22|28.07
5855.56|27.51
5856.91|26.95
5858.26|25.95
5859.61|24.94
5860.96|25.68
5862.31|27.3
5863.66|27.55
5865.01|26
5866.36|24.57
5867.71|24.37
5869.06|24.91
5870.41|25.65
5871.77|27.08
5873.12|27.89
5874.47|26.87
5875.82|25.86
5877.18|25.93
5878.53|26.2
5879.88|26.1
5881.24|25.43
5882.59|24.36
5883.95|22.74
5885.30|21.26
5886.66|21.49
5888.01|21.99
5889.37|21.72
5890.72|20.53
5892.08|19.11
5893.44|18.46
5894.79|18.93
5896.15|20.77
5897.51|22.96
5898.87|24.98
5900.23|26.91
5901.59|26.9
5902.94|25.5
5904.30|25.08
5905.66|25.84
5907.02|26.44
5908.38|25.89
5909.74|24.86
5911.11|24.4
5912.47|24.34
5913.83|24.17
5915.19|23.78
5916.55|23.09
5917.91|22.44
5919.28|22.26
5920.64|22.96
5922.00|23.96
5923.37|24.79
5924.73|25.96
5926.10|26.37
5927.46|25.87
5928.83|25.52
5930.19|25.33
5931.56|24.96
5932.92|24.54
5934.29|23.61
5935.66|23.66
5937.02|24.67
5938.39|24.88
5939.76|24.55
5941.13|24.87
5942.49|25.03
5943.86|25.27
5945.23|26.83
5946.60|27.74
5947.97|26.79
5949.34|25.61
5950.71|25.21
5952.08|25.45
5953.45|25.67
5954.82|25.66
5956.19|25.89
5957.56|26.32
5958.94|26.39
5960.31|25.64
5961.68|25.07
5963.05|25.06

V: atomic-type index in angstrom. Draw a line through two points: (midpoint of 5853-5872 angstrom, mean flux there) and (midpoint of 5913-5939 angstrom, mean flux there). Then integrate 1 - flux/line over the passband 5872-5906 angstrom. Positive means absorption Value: 2.23 angstrom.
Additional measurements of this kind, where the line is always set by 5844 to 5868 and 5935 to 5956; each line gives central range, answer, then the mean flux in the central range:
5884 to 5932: 3.7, 23.7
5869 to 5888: 0.6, 25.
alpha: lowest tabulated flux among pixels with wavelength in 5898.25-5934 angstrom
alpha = 22.26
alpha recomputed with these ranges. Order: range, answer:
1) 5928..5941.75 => 23.61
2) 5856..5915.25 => 18.46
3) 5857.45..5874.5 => 24.37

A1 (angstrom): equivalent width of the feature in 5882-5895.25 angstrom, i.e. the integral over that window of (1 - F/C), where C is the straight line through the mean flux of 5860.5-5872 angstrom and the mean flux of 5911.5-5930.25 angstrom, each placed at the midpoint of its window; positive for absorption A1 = 2.2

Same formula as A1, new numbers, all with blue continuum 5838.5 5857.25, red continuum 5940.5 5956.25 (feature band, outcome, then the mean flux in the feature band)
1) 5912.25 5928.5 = 1.13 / 24.2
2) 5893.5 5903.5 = 1.01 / 23.5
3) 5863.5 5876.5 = 0.14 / 26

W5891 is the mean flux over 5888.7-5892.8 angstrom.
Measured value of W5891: 20.4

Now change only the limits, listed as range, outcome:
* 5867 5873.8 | 26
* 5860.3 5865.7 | 26.6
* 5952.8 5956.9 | 25.8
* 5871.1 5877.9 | 26.7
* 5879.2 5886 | 24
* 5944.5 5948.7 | 27.1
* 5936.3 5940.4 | 24.7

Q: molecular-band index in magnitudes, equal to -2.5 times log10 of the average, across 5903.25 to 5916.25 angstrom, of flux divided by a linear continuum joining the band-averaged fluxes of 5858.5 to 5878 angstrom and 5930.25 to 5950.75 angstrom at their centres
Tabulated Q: 0.03 mag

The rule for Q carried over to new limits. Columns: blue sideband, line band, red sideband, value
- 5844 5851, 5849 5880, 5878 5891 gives -0.10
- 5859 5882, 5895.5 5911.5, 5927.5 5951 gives 0.03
